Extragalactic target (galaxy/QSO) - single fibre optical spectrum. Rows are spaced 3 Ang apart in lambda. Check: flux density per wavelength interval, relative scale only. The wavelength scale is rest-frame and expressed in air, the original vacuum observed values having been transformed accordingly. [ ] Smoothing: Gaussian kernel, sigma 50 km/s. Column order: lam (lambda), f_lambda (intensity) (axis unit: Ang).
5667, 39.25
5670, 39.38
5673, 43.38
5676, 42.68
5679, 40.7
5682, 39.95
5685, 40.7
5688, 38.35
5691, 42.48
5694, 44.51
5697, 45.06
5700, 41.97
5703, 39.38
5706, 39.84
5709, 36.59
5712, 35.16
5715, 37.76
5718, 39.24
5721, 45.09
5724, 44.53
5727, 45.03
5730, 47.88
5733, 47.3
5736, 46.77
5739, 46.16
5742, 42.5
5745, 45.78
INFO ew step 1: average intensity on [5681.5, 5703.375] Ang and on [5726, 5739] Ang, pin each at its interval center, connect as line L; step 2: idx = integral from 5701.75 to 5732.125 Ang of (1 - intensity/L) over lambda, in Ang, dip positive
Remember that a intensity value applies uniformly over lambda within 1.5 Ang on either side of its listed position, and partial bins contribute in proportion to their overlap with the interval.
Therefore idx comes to 2.5 Ang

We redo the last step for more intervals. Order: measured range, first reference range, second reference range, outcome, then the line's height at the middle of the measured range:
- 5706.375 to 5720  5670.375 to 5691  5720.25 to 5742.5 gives 2.0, 44.1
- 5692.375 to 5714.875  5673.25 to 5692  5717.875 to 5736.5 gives 1.5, 43.1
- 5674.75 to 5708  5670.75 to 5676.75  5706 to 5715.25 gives -1.3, 39.9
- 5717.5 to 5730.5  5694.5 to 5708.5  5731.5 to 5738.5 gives 0.2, 45.1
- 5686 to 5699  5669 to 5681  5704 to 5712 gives -1.0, 39.5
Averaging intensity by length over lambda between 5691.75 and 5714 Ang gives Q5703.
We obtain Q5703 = 40.4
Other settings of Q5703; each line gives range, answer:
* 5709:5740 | 43.1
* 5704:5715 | 37.4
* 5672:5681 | 42.1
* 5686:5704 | 42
